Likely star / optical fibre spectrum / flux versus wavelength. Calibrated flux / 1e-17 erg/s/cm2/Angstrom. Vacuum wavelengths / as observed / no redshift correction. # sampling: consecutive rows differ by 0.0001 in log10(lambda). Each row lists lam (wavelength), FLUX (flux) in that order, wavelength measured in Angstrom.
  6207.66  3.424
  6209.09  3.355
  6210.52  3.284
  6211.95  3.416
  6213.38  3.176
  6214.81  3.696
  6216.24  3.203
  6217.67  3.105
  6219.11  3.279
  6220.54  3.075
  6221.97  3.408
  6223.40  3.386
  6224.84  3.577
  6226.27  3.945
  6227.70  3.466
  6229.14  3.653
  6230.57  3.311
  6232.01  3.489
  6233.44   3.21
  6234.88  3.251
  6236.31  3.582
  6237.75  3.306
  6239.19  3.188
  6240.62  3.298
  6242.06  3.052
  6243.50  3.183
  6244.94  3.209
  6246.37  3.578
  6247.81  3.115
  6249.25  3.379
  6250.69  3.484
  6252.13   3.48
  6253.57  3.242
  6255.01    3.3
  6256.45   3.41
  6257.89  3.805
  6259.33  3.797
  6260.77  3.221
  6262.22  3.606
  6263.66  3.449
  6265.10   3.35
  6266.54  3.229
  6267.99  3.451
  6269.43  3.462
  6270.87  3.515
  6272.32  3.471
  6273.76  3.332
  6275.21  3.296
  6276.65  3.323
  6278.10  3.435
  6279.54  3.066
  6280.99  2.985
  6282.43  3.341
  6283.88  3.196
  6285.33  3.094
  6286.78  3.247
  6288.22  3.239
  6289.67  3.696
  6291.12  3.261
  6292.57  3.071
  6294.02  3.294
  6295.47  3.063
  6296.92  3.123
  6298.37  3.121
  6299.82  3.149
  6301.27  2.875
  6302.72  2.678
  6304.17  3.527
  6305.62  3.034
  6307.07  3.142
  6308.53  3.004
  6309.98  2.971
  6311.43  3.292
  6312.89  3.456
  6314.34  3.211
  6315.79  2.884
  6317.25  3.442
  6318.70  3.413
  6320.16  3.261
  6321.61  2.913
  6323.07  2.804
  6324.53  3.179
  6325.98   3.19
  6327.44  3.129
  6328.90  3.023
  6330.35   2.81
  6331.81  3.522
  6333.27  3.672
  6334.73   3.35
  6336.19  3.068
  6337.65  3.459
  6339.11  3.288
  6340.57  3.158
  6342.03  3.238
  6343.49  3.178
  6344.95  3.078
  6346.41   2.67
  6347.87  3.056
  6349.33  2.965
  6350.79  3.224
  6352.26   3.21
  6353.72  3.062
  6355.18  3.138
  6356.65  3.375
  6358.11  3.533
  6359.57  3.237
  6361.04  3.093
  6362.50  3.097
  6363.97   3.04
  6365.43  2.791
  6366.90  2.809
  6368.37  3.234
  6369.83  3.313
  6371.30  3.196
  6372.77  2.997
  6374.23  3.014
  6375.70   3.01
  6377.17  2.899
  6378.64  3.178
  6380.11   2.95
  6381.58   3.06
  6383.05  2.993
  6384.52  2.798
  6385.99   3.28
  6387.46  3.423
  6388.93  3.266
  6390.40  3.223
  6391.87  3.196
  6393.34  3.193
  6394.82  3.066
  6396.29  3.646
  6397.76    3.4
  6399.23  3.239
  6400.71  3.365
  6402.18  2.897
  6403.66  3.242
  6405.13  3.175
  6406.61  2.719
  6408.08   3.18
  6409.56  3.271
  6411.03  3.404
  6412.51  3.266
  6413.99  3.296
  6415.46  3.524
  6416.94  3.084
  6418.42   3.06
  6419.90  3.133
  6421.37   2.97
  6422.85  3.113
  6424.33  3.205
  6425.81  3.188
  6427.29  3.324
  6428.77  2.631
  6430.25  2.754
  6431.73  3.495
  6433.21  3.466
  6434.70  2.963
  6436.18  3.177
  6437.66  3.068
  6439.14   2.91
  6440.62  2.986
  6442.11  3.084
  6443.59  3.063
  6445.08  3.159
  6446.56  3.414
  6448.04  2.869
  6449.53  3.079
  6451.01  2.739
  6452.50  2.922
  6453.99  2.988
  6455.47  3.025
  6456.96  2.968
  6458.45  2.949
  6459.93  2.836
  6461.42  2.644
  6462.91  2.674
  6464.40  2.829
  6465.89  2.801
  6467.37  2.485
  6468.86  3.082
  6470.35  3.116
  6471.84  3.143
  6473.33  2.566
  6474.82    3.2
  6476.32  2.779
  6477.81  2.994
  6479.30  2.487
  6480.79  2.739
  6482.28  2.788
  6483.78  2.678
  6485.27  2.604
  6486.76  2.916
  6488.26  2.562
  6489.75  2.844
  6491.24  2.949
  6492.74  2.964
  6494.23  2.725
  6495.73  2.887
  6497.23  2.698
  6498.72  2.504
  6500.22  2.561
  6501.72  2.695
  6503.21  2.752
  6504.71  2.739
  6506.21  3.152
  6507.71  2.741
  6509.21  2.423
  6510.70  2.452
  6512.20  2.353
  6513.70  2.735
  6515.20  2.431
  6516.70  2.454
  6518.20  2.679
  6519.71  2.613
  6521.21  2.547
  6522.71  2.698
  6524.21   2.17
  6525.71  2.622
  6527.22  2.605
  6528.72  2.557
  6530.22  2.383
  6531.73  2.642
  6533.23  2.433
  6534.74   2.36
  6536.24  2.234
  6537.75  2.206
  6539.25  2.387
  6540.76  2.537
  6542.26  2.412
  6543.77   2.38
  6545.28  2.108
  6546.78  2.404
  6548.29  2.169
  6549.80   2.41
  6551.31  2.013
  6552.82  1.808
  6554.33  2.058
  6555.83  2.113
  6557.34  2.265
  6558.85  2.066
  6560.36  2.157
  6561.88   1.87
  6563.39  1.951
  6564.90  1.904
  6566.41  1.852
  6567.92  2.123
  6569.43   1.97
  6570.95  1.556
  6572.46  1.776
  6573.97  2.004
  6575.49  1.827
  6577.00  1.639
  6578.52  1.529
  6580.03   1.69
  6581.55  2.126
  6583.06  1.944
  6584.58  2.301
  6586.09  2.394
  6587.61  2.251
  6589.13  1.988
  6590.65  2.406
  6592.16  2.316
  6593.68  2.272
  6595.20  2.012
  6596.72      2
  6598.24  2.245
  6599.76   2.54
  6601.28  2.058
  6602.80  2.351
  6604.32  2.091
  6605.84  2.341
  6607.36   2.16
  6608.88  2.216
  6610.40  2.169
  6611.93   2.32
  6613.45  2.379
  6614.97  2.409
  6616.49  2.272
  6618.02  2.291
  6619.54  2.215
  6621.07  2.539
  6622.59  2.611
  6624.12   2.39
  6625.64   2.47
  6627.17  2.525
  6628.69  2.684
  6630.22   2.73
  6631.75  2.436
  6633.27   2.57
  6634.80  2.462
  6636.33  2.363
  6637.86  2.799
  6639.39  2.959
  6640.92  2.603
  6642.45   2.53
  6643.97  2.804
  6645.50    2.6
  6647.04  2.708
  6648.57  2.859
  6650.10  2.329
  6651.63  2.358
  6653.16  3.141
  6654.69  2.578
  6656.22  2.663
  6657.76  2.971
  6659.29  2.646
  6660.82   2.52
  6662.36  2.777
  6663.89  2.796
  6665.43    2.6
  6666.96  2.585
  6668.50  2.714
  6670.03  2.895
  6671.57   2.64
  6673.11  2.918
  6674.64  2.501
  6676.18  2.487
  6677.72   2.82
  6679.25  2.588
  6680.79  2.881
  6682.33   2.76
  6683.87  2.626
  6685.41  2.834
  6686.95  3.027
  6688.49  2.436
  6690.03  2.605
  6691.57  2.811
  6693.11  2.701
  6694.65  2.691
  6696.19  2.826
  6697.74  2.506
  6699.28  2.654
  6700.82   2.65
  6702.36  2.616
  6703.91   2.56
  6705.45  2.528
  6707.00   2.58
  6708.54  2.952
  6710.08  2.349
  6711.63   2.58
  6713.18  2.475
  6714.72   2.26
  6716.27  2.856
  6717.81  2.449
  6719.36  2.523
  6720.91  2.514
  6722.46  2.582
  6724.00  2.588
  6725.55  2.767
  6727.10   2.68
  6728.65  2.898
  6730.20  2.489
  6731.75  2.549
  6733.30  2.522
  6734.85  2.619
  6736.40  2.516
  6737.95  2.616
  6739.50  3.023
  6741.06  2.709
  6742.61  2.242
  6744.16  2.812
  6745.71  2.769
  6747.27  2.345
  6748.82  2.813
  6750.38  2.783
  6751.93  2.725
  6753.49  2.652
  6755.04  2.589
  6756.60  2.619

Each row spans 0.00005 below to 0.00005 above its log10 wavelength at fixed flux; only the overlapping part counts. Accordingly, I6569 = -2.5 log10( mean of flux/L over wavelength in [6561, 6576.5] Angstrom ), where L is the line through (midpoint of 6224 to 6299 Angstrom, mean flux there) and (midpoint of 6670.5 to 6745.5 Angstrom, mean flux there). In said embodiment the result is 0.46 mag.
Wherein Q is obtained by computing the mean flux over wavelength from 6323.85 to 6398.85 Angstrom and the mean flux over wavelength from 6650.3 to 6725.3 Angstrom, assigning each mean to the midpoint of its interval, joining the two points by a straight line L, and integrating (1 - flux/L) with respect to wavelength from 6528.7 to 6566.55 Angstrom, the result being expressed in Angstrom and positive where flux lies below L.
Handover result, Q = 8.6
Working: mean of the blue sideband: 3.16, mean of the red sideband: 2.66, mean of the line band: 2.22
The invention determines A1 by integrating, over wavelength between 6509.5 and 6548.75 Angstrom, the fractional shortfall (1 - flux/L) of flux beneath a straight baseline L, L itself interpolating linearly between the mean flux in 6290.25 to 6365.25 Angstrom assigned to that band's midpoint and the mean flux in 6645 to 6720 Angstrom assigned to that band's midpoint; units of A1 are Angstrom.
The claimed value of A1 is 5.86 Angstrom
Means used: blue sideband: 3.16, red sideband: 2.66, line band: 2.45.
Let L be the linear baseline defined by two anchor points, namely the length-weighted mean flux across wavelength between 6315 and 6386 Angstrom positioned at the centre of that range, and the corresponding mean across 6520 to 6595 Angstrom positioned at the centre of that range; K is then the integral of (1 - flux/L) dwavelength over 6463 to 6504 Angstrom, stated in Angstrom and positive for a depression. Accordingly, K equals -4.5 Angstrom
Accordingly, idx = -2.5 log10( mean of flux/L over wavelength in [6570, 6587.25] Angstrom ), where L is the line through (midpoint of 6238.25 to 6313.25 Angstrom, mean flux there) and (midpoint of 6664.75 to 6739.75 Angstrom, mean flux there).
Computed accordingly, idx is 0.43 mag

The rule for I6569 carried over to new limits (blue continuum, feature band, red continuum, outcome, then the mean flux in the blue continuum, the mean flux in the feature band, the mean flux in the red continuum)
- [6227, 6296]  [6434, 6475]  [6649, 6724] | 0.03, 3.34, 2.95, 2.65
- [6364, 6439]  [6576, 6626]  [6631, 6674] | 0.25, 3.14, 2.21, 2.67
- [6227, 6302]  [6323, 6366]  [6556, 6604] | -0.06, 3.32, 3.16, 2.05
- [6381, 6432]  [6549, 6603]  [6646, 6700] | 0.37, 3.17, 2.05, 2.7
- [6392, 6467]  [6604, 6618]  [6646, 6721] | 0.22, 3.09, 2.27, 2.66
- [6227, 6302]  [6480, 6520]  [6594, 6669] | 0.04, 3.32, 2.69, 2.5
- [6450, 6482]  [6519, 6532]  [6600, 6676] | 0.09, 2.86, 2.53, 2.54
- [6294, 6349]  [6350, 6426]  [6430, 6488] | -0.04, 3.15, 3.16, 2.93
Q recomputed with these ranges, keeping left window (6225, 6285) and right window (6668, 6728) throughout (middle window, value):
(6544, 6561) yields 4.36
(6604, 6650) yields 4.68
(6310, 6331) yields 0.84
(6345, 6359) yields 0.36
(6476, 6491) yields 1.29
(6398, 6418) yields -0.52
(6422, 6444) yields -0.06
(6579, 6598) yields 4.67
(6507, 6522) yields 2.08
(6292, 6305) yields 0.81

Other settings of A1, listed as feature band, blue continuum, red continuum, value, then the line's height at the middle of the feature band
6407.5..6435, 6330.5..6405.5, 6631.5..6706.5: -0.9 Angstrom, 3.08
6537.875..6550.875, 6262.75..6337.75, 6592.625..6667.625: 1.7 Angstrom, 2.68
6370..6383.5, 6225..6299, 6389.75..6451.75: 0.7 Angstrom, 3.2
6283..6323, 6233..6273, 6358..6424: 1.6 Angstrom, 3.3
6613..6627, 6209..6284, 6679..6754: 2.0 Angstrom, 2.79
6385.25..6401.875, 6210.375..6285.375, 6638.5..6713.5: -0.8 Angstrom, 3.13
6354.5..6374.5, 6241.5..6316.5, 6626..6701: 0.0 Angstrom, 3.14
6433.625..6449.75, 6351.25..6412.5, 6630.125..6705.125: -0.1 Angstrom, 3.05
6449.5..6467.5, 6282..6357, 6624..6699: 0.7 Angstrom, 2.97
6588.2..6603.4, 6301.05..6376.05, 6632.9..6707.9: 3.1 Angstrom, 2.78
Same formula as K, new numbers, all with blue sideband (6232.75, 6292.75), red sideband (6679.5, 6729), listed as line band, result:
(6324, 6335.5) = 0.0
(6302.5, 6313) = 0.4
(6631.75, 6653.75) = 0.8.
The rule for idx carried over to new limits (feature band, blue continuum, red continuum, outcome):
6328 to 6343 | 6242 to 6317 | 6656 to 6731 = -0.021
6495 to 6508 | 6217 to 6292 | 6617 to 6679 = 0.059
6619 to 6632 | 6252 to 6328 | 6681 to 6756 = 0.105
